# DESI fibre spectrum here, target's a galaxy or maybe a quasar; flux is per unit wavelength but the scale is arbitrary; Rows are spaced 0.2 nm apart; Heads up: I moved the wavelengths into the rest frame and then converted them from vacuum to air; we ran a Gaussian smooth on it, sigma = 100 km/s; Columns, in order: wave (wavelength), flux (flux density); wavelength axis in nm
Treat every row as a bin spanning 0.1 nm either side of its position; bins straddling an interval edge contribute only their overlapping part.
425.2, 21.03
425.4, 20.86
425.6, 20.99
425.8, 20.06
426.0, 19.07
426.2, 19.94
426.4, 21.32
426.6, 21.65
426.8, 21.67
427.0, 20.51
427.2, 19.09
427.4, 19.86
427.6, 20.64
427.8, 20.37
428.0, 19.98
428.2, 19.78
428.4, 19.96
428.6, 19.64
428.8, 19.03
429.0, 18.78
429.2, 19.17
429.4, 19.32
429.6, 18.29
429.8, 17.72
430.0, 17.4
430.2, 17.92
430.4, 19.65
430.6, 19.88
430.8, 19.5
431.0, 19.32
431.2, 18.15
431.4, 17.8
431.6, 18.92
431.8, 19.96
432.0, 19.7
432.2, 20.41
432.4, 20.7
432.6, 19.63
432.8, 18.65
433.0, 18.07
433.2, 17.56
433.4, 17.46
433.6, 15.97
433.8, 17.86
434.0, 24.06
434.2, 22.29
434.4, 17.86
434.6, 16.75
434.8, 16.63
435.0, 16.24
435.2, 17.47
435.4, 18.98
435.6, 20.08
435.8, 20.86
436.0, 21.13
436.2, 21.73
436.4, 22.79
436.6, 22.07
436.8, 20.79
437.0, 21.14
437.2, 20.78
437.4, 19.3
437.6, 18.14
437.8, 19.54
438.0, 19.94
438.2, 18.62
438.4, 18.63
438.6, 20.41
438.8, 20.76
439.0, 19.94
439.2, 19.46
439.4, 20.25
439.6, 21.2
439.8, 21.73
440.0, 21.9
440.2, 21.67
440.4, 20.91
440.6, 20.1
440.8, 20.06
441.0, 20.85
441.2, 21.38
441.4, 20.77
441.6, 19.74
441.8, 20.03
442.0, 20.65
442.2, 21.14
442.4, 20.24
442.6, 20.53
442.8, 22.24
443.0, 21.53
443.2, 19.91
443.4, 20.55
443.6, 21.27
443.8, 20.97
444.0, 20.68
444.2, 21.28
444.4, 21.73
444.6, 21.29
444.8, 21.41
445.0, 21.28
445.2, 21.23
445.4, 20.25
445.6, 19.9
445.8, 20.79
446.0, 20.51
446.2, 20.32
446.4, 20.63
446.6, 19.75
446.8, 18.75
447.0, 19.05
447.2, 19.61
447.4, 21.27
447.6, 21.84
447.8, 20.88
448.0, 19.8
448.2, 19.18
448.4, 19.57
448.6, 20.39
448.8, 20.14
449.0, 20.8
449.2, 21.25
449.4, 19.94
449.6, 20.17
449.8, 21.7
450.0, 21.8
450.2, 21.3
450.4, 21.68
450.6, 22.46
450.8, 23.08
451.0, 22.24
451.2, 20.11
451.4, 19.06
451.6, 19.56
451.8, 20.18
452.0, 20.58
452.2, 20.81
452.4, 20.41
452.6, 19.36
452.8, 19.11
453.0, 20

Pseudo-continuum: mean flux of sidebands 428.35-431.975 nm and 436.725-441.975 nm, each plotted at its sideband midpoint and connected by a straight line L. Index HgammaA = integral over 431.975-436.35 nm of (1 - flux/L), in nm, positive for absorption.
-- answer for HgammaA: 0.09 nm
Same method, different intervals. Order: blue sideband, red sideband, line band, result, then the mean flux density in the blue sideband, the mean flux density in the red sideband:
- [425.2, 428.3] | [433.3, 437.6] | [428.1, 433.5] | 0.284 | 20.4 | 19.6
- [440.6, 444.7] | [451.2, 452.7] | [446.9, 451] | -0.115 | 20.8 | 20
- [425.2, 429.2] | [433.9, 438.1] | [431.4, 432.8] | 0.027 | 20.2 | 19.9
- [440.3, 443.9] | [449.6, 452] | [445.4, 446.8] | 0.047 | 20.7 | 21.1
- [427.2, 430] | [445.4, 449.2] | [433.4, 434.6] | 0.025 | 19.3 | 20.2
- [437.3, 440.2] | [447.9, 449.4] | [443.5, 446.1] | -0.111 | 20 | 20.1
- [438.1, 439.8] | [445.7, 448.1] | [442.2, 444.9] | -0.119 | 20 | 20.3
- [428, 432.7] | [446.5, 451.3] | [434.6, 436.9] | -0.015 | 19.2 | 20.7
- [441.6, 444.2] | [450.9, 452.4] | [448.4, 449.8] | 0.001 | 20.8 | 20.4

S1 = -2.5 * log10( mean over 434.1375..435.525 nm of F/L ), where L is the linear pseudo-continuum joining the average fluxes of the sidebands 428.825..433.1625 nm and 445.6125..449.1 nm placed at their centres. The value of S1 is 0.08 mag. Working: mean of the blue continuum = 19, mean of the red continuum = 20.2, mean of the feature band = 18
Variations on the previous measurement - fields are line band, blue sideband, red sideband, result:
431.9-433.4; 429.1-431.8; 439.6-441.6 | 0.005 mag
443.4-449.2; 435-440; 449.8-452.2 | 0.013 mag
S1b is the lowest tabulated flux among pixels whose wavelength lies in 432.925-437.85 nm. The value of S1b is 15.97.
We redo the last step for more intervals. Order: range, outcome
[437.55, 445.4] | 18.14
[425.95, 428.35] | 19.07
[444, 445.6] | 19.9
